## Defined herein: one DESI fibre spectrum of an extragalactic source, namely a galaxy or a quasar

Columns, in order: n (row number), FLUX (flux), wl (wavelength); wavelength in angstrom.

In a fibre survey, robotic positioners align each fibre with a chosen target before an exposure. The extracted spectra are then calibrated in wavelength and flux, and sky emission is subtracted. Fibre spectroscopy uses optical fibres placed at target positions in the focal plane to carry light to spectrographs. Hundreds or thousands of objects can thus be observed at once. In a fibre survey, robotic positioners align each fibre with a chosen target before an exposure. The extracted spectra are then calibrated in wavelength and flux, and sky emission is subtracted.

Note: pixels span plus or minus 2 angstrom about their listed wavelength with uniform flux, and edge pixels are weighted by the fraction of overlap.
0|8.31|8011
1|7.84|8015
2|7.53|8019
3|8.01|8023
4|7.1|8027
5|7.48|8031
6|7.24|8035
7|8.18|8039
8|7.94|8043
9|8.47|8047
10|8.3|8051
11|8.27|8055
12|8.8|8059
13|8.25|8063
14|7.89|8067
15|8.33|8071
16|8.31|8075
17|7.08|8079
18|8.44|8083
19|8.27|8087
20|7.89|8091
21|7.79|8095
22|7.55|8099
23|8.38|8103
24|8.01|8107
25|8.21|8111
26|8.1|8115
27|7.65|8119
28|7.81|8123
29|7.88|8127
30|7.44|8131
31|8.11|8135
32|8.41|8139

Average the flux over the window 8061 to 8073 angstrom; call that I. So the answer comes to 8.16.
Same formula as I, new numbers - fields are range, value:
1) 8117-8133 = 7.7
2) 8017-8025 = 7.77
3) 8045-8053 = 8.39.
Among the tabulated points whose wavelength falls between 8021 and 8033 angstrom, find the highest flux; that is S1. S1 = 8.01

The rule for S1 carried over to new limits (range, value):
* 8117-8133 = 7.88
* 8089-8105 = 8.38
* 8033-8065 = 8.8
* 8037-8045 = 8.18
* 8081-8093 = 8.44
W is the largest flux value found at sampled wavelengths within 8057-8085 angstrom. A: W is 8.8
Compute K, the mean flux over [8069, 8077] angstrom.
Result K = 8.32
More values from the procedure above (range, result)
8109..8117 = 8.16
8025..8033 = 7.29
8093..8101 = 7.67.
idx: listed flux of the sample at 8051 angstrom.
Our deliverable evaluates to 8.3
